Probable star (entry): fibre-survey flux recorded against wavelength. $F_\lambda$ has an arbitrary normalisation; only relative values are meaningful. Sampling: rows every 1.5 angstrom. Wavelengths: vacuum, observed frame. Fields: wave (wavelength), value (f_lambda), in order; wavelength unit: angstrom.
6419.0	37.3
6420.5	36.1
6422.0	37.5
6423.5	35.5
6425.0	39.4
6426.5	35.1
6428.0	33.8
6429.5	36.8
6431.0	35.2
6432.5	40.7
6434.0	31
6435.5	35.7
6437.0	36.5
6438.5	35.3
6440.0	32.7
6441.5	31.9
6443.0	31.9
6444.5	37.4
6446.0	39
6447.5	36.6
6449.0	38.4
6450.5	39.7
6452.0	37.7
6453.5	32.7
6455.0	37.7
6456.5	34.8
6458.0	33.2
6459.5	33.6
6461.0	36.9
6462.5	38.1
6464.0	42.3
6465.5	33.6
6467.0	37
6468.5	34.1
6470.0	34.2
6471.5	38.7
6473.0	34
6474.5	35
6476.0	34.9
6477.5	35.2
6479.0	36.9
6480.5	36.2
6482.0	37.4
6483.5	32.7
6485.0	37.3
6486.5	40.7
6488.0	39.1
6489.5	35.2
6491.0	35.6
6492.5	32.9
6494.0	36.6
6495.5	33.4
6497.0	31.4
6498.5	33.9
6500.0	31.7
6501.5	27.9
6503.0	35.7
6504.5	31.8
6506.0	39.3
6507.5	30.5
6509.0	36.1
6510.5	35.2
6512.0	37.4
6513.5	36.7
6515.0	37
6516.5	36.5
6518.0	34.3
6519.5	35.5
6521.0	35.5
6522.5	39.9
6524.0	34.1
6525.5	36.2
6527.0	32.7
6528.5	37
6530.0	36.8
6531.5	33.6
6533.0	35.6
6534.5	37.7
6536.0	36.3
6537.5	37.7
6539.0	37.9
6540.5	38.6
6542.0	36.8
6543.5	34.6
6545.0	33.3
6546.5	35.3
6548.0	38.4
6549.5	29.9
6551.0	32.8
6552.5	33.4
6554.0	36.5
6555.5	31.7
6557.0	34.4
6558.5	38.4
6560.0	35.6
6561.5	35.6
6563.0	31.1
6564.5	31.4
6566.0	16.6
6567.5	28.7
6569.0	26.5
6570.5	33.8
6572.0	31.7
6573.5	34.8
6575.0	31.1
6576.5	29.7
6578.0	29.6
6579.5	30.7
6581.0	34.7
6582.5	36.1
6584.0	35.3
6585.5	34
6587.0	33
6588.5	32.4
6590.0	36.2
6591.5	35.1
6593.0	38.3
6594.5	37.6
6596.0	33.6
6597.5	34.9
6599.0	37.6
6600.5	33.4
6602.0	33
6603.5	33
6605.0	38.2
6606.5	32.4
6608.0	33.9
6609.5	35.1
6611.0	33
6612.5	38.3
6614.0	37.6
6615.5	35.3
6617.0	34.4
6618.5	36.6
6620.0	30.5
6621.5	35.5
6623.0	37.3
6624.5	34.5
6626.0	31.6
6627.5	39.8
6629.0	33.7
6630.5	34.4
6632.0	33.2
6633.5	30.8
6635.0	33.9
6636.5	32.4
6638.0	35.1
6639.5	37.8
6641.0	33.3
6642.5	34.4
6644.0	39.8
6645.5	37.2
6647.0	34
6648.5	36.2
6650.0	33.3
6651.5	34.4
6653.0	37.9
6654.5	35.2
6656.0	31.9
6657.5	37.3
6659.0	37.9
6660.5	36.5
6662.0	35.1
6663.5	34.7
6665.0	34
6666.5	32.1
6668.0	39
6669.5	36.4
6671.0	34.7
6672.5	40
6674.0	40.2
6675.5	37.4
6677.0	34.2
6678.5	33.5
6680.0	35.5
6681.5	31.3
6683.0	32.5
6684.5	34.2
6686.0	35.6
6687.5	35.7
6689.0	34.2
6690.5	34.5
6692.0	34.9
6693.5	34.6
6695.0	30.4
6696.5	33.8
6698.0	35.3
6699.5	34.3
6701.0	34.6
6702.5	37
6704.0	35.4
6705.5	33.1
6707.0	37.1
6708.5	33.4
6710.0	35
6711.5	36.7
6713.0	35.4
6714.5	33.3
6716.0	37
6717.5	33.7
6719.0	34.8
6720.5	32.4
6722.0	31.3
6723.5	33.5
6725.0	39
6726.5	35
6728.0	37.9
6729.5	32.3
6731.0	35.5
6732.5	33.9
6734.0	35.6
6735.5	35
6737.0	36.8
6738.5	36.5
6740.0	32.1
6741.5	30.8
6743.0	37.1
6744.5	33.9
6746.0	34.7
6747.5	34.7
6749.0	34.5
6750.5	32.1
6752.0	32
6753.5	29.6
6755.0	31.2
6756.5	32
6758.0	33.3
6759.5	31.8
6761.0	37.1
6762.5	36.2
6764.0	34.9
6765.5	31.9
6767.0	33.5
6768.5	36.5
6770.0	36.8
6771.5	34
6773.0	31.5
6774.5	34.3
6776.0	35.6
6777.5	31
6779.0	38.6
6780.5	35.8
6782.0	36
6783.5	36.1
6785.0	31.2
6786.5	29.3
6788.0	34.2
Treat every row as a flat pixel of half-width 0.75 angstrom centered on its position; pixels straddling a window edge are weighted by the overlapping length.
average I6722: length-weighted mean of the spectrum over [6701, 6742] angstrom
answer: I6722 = 34.8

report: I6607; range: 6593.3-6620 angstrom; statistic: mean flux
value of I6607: 35.1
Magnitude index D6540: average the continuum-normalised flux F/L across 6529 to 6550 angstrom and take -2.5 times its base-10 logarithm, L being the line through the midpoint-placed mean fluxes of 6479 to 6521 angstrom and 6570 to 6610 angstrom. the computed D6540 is -0.04 mag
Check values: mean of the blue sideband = 35.1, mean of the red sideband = 34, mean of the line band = 36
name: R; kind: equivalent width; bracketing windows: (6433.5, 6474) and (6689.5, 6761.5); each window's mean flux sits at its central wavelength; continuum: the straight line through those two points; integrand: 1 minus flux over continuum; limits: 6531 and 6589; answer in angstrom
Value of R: 2.8 angstrom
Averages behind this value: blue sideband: 35.8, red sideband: 34.3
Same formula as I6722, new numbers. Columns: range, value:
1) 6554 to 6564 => 34.5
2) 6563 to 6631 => 33.6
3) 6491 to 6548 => 35.3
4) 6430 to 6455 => 35.8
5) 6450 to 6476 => 36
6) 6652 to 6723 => 35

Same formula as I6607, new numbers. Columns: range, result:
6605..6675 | 35.3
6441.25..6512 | 35.5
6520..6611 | 34.2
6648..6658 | 35.1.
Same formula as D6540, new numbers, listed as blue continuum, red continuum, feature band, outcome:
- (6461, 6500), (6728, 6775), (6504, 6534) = 0.00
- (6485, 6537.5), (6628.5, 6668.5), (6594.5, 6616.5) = 0.00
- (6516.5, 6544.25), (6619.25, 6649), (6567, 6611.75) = 0.06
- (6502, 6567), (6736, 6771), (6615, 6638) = 0.01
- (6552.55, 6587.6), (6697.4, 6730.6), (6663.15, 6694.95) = -0.03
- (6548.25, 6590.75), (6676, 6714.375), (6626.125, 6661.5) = -0.05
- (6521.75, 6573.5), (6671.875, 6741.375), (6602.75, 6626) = -0.02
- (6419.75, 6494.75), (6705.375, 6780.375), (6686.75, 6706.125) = 0.00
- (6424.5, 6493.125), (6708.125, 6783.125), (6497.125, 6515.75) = 0.04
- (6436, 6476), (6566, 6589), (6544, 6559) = -0.06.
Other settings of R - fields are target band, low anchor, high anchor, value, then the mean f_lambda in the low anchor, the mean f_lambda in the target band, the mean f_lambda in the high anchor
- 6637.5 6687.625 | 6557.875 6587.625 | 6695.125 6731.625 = -2.68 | 31.9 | 35.5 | 34.8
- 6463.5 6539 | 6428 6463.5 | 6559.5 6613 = -1.68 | 35.8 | 35.5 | 33.2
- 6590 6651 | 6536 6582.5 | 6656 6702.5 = -1.54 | 33.1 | 35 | 35.1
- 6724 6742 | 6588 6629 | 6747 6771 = -0.63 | 35.1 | 35.1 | 33.6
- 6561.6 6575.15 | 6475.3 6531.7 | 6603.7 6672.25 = 2.11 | 35.3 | 29.7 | 35.1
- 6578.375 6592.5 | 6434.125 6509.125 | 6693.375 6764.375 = 0.32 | 35.4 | 34.1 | 34.3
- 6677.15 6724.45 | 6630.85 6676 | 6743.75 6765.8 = 0.22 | 35.5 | 34.3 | 33.4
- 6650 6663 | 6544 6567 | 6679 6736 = -0.60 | 32.9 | 35.6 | 34.6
